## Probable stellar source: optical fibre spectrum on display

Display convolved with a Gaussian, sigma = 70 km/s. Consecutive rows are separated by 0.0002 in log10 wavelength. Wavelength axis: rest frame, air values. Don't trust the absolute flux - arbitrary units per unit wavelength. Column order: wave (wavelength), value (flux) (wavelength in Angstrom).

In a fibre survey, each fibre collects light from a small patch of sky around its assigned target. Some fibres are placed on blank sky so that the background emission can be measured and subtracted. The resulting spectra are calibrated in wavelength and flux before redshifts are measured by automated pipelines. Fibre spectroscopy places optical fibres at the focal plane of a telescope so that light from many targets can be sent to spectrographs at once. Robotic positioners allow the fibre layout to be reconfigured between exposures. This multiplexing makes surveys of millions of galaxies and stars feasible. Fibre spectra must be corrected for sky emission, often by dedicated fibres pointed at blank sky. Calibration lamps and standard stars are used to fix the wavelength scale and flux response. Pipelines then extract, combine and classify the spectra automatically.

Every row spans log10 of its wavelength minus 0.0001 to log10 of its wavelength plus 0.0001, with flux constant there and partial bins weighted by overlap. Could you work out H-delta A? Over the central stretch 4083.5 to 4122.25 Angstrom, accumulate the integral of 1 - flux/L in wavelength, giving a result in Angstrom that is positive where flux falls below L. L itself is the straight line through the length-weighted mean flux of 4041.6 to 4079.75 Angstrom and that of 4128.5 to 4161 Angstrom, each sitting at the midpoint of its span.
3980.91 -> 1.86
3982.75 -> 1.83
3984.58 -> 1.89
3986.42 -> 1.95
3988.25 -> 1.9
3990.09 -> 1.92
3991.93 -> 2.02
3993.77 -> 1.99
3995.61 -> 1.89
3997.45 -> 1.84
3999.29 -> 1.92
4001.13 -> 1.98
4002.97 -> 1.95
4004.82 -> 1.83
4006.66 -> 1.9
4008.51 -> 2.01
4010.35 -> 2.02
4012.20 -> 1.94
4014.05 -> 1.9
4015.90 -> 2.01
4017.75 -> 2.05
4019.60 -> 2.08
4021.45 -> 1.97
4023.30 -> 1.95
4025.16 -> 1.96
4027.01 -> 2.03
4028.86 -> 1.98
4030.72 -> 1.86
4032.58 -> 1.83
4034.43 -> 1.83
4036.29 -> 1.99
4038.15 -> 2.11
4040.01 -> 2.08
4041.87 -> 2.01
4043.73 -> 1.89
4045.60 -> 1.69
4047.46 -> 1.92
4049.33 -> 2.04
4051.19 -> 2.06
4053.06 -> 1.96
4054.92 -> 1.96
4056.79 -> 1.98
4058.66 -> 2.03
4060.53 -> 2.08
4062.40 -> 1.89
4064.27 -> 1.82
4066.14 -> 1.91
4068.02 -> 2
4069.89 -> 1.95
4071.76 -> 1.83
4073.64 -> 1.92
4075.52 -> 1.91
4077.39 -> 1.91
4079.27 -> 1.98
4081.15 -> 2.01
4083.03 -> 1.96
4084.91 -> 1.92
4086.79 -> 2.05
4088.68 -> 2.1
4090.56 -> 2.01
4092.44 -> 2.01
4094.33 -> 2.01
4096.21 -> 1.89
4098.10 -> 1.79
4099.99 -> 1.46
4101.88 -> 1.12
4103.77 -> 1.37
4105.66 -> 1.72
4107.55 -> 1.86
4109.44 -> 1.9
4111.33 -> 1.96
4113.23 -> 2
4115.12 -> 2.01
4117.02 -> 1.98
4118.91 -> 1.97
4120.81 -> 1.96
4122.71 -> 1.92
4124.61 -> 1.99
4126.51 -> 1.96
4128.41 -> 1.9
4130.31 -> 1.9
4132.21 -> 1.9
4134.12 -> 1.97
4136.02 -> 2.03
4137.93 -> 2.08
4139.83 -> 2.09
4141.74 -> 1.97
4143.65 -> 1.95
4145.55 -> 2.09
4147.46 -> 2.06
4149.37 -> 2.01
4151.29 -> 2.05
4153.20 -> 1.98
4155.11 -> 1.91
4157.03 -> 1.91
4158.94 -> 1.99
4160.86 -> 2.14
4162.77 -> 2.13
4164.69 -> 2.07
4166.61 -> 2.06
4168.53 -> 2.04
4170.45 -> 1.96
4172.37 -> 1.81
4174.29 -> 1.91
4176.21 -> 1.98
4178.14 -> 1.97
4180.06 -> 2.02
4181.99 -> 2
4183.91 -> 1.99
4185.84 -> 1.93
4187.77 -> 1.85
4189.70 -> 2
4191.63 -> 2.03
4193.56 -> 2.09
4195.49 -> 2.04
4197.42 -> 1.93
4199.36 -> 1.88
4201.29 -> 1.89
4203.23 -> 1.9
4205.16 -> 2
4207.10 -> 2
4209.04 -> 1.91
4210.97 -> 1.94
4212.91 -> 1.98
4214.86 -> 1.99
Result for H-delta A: 2.2 Angstrom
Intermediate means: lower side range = 1.94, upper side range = 2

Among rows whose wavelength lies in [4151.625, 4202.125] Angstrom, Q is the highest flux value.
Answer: 2.14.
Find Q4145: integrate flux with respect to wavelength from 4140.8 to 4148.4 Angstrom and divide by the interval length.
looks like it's 2.02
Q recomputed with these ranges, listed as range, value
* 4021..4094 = 2.11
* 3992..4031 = 2.08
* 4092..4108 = 2.01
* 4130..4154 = 2.09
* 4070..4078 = 1.92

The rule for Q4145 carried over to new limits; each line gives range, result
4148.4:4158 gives 1.97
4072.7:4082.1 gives 1.95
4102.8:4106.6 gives 1.54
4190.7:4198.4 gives 2.02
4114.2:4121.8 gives 1.98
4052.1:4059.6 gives 1.98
